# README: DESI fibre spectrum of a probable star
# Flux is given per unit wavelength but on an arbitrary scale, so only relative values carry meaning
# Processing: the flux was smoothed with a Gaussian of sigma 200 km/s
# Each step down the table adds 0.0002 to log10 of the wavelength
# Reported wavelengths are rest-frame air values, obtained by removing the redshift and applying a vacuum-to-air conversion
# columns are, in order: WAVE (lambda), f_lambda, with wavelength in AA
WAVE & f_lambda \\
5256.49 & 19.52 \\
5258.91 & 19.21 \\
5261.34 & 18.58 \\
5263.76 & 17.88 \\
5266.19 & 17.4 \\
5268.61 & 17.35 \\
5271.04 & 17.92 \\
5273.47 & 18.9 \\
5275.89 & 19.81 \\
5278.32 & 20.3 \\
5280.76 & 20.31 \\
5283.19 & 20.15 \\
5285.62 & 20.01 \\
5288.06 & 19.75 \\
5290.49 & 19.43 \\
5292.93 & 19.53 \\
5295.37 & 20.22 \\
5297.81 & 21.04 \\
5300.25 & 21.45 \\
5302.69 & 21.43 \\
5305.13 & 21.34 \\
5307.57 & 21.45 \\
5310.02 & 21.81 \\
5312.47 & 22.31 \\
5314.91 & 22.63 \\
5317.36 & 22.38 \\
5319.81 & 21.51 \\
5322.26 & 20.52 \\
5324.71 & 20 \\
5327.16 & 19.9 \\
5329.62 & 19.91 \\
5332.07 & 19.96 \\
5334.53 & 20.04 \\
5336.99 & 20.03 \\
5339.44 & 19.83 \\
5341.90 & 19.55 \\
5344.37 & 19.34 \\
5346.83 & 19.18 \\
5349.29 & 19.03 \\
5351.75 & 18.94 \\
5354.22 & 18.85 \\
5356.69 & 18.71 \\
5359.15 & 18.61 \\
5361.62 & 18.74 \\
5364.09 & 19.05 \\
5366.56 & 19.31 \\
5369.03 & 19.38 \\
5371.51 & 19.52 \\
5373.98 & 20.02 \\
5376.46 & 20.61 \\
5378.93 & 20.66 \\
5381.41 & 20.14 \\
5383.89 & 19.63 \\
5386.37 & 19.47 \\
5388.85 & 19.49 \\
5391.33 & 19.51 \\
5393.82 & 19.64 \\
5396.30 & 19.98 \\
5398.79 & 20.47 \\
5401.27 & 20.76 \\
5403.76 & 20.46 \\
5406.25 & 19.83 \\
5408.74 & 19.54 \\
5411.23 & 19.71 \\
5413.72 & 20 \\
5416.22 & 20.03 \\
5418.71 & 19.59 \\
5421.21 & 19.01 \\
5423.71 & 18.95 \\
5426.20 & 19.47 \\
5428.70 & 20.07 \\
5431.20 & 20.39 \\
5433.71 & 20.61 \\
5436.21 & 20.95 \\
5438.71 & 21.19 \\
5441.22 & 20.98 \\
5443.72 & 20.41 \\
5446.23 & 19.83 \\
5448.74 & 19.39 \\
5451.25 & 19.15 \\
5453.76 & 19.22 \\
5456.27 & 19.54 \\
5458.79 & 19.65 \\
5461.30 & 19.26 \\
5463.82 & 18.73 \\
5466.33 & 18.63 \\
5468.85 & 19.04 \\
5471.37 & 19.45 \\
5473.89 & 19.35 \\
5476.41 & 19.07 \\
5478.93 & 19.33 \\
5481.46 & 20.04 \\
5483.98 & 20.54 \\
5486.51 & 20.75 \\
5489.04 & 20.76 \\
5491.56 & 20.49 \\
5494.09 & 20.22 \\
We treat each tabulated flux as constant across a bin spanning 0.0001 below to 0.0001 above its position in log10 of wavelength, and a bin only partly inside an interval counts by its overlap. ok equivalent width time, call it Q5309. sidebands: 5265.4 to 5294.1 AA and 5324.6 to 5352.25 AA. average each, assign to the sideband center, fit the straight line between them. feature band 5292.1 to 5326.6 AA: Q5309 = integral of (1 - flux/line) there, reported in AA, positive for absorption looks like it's -3.2 AA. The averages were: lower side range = 19.3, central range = 21.3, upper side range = 19.6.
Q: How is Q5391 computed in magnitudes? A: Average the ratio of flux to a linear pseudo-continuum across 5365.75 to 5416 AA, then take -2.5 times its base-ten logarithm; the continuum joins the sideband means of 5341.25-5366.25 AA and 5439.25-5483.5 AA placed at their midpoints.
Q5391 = -0.041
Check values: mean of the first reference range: 19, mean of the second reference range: 19.5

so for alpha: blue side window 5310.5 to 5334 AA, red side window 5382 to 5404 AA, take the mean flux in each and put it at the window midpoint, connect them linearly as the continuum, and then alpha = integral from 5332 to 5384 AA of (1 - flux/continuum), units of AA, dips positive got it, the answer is 2.4 AA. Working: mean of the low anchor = 21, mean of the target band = 19.5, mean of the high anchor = 19.9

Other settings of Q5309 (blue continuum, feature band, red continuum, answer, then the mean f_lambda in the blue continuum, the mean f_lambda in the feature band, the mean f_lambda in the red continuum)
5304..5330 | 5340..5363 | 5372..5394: 1.7 AA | 21.3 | 19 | 19.9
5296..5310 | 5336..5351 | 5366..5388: 0.8 AA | 21.3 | 19.5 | 19.9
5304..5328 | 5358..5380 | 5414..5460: 1.3 AA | 21.4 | 19.5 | 19.9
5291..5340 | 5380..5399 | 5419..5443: 0.6 AA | 20.9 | 19.8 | 20.2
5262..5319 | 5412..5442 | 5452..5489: -0.6 AA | 20.2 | 20.1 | 19.5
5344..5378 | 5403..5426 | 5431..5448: 0.6 AA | 19.3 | 19.7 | 20.6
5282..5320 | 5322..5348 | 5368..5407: 1.0 AA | 21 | 19.8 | 20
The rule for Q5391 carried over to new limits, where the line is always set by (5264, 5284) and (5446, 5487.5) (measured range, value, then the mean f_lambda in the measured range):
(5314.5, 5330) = -0.102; 20.9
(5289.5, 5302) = -0.077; 20.4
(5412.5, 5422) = -0.020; 19.7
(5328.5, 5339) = -0.049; 20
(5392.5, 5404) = -0.053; 20.2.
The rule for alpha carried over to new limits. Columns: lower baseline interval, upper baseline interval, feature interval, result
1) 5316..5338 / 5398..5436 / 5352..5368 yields 1.1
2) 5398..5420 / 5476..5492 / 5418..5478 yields 1.3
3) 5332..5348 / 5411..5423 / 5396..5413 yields -0.4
